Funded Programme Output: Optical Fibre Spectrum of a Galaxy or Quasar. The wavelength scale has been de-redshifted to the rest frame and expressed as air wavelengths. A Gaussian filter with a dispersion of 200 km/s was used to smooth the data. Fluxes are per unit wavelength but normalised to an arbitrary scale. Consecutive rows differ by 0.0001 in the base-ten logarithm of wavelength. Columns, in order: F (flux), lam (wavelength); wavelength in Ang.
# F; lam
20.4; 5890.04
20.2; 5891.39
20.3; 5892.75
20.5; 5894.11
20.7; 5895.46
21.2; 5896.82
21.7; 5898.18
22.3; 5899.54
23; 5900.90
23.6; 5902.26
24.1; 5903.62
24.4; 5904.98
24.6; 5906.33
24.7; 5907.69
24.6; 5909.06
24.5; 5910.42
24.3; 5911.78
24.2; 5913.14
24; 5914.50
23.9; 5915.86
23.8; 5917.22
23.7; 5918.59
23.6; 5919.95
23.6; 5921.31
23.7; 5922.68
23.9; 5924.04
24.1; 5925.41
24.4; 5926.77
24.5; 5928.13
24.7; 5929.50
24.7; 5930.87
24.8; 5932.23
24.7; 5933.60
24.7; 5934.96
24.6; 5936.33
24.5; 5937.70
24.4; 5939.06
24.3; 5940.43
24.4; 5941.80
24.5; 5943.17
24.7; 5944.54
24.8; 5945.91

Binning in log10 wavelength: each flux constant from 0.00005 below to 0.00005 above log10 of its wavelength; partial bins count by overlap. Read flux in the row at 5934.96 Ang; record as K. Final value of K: 24.7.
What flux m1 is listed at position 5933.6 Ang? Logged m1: 24.7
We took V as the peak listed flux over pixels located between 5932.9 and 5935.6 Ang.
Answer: 24.7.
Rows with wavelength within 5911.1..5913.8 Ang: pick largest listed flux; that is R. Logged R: 24.3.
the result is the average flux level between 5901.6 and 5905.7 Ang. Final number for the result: 24.1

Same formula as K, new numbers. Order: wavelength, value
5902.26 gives 23.6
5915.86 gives 23.9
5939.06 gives 24.4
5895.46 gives 20.7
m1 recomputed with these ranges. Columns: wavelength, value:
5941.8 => 24.4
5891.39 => 20.2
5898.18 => 21.7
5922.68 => 23.7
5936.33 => 24.6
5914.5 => 24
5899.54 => 22.3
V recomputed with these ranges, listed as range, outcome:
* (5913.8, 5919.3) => 24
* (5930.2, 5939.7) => 24.8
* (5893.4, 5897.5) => 21.2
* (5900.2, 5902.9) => 23.6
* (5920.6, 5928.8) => 24.5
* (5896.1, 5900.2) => 22.3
